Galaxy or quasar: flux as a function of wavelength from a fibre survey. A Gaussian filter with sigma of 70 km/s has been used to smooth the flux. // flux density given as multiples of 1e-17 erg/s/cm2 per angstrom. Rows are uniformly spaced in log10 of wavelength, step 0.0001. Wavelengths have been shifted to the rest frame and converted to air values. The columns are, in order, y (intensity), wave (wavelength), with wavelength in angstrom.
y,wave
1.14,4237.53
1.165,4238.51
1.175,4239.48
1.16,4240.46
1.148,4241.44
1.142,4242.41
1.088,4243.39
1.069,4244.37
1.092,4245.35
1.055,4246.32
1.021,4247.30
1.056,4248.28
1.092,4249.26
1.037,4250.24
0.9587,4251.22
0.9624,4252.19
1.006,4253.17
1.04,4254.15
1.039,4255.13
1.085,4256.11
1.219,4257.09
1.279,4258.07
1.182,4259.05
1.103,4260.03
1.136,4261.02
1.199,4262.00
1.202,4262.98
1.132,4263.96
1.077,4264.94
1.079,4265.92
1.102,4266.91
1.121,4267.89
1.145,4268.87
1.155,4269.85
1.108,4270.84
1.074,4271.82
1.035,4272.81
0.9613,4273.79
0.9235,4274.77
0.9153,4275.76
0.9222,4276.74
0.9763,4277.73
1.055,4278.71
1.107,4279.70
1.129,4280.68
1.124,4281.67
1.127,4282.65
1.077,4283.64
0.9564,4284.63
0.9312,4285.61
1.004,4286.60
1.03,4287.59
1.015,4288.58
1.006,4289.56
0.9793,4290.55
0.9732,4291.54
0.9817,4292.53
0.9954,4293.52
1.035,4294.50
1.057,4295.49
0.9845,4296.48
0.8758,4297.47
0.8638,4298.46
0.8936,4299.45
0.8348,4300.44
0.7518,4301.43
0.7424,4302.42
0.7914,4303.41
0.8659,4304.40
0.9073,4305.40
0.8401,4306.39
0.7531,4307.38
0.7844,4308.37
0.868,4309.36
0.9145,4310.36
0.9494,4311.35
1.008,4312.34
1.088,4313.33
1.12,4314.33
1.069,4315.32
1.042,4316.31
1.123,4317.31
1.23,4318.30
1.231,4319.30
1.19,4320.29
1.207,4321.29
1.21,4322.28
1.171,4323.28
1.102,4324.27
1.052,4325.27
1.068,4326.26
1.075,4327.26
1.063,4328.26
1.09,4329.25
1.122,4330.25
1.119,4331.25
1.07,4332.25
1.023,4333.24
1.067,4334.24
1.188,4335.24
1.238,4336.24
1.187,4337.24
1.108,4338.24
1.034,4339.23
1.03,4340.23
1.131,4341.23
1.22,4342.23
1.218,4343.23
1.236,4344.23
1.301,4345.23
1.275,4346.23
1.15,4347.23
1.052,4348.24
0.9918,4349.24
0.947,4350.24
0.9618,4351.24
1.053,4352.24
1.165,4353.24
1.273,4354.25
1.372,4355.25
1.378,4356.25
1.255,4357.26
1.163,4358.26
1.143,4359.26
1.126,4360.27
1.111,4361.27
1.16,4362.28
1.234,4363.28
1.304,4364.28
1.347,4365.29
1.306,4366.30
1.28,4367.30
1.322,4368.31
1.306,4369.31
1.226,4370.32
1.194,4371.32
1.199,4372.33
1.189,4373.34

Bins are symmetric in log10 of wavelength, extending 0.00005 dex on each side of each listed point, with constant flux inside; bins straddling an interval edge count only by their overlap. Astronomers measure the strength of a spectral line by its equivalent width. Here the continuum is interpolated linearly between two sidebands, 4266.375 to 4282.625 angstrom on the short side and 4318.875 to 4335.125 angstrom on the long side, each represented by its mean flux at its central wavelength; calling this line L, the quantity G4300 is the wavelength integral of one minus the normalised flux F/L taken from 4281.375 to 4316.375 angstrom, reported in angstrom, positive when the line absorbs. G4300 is 4.4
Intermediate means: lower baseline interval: 1.06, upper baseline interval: 1.12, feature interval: 0.949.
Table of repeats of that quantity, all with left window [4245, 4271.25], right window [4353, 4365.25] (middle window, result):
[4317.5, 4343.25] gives 1.3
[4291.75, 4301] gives 1.6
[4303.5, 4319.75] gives 2.6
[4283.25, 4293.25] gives 1.3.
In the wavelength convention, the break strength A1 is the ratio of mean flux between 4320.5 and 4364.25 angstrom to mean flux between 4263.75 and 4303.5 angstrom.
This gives 1.14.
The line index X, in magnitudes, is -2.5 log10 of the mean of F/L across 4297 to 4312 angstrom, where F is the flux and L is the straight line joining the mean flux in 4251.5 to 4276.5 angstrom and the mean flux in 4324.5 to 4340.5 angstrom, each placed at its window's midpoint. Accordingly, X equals 0.28 mag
